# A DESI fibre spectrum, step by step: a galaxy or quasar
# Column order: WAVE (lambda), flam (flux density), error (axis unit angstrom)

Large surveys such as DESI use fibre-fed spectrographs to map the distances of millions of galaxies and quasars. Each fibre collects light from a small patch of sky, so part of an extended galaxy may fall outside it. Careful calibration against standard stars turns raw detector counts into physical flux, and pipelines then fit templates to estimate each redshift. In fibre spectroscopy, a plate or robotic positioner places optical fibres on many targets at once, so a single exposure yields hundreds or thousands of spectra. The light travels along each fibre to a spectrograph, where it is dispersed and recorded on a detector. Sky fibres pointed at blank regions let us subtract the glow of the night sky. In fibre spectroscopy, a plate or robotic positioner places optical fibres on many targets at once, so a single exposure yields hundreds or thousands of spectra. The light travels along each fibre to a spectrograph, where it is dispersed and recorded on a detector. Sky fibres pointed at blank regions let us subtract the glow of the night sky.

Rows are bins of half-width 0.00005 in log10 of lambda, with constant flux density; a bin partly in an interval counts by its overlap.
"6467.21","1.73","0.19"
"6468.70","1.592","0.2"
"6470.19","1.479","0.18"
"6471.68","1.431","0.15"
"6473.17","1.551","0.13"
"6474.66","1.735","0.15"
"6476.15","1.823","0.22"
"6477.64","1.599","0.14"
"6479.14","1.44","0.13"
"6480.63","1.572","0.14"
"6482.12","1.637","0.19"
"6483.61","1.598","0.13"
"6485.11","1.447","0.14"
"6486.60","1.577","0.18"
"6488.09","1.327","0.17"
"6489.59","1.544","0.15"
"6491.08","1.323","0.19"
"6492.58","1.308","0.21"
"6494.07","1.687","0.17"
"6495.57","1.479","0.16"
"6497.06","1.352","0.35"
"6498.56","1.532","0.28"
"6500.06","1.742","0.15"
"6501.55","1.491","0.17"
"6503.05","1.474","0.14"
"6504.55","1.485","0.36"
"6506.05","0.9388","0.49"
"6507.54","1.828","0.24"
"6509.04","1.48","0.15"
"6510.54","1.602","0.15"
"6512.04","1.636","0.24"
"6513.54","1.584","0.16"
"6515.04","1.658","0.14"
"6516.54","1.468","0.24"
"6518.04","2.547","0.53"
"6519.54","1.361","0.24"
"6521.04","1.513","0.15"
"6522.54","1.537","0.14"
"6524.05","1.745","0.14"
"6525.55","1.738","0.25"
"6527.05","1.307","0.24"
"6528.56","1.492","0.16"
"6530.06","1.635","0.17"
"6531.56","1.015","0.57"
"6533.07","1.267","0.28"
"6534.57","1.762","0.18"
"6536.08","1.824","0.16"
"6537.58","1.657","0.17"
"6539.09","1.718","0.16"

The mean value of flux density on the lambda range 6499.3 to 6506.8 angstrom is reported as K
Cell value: 1.43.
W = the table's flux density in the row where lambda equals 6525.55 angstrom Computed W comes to 1.738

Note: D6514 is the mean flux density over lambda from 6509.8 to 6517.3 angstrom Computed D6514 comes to 1.59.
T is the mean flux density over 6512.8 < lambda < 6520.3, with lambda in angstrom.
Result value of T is 1.72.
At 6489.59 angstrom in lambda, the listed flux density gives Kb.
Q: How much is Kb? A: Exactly 1.544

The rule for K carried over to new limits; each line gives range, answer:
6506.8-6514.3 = 1.63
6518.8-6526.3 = 1.58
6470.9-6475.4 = 1.57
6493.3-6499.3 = 1.51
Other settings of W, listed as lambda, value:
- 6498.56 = 1.532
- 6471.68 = 1.431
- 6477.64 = 1.599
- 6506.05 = 0.9388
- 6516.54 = 1.468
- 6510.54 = 1.602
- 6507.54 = 1.828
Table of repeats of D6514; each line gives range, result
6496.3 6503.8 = 1.52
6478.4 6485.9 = 1.54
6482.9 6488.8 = 1.49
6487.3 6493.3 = 1.38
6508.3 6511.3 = 1.54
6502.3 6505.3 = 1.48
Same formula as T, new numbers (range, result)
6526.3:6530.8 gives 1.48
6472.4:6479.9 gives 1.63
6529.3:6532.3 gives 1.33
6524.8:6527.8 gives 1.52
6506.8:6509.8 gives 1.65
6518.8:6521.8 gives 1.44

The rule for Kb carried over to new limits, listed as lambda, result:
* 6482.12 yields 1.637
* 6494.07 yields 1.687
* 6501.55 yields 1.491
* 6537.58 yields 1.657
